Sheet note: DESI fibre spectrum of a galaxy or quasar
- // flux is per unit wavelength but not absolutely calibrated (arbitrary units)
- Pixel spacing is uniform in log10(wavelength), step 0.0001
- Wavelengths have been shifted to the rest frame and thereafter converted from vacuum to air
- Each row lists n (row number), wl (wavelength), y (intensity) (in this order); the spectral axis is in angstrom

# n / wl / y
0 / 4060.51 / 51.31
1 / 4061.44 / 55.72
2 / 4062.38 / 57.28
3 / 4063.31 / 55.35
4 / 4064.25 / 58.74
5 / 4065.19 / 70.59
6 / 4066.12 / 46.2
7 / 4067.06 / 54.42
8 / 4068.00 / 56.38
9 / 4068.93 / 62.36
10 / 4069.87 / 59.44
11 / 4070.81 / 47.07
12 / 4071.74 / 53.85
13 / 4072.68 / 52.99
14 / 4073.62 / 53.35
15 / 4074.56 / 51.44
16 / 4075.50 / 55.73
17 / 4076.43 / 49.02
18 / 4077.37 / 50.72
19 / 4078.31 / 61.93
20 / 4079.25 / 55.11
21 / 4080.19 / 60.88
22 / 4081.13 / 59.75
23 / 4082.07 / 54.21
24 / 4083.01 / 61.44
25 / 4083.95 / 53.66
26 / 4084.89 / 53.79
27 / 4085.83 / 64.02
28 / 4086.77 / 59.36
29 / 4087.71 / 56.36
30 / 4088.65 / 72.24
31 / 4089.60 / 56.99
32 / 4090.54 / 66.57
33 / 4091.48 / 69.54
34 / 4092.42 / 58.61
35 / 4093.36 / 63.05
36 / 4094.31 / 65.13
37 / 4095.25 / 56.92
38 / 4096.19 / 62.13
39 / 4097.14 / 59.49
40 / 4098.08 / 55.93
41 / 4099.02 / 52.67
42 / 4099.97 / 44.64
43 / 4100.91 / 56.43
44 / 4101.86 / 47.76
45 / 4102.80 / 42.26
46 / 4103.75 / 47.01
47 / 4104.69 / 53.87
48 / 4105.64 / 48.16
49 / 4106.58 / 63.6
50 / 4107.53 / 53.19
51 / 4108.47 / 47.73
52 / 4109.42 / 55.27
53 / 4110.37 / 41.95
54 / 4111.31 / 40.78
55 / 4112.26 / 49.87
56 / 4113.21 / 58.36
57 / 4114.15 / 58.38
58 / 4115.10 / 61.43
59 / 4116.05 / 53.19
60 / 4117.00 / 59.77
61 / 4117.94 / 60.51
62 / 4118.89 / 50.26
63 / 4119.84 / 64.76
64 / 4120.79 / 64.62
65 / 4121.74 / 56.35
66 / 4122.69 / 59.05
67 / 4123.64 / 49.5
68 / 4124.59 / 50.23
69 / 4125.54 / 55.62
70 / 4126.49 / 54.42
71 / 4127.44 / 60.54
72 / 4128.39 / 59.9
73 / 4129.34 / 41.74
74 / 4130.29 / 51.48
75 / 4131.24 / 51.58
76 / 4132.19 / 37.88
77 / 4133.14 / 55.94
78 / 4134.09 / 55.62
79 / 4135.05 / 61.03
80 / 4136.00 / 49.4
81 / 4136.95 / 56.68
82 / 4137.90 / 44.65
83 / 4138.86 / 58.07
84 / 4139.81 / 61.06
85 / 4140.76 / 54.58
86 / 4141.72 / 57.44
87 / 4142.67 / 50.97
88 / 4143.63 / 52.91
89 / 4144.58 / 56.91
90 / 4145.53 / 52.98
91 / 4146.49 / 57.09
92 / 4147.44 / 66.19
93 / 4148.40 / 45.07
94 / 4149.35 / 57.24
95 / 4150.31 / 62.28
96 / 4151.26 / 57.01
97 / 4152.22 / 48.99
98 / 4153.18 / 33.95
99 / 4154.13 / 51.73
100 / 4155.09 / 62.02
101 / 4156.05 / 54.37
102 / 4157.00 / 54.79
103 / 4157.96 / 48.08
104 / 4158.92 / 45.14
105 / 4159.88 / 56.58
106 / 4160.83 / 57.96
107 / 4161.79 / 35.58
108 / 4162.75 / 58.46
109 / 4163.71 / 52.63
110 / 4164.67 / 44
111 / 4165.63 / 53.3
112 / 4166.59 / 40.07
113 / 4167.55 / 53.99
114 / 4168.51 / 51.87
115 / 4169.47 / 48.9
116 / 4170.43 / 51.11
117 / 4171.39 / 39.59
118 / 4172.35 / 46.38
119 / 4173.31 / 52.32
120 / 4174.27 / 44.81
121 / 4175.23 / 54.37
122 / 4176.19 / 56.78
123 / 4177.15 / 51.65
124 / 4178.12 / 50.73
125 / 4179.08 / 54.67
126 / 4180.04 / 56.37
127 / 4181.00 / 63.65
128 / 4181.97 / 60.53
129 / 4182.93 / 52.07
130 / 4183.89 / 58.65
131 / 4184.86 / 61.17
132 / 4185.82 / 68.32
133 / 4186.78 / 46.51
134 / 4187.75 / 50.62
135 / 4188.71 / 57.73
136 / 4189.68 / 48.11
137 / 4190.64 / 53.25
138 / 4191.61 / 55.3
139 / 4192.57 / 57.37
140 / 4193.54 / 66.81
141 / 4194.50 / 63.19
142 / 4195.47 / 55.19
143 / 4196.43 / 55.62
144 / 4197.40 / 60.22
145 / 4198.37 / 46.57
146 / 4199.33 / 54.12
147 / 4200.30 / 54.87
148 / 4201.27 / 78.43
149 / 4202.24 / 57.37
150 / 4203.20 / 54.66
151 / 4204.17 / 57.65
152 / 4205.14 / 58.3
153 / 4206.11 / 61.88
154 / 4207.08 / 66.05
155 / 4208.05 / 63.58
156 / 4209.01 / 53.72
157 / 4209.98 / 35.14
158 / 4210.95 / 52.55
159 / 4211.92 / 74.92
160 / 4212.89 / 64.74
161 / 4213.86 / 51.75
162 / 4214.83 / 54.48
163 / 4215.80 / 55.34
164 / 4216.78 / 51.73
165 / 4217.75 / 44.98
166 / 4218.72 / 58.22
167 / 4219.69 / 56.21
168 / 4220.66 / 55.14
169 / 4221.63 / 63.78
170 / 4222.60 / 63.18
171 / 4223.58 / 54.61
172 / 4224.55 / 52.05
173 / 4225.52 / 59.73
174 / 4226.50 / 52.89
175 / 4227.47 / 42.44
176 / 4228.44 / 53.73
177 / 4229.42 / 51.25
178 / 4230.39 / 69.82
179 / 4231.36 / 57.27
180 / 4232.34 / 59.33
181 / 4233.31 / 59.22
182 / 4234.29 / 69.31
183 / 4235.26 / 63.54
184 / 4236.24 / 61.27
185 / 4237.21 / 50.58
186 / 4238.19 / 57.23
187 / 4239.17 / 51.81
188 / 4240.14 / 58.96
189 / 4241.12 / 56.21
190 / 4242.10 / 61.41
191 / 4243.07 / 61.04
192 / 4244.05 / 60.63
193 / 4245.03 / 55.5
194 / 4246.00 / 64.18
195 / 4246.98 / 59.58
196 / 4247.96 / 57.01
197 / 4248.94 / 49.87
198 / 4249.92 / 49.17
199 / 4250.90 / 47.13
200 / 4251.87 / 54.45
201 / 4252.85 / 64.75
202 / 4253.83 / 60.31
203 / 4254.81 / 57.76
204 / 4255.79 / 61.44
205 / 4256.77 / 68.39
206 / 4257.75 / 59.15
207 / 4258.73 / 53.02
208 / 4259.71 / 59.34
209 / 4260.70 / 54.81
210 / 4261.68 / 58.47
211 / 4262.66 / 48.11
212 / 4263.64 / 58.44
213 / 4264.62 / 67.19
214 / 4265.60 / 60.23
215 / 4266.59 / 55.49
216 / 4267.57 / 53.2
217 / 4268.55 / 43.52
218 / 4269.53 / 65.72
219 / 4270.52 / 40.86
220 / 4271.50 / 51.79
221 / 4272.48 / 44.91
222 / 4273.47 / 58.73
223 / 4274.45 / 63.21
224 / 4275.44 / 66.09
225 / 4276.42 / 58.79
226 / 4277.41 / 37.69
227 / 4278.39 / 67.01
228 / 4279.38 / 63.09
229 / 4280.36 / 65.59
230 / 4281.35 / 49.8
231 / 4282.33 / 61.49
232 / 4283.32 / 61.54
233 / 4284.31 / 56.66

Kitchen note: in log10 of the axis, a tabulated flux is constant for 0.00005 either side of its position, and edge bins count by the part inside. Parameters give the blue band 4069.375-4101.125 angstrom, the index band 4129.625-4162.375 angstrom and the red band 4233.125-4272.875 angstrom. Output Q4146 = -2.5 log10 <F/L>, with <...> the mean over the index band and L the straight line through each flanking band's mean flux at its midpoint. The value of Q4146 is 0.08 mag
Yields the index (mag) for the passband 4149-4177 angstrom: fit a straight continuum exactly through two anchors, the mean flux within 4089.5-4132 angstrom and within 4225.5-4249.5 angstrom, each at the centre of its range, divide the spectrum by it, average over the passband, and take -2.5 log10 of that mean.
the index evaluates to 0.11 mag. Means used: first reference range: 55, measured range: 50.8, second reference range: 57.7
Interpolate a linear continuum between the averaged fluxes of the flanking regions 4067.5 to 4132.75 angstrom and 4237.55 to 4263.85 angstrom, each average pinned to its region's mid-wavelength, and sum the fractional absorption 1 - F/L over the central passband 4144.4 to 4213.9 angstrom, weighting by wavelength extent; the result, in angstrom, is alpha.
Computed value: 2.2 angstrom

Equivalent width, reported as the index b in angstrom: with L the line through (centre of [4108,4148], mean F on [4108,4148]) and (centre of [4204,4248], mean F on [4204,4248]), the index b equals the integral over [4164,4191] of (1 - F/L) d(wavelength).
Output 1.7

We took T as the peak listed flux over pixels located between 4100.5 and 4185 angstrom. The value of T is 66.19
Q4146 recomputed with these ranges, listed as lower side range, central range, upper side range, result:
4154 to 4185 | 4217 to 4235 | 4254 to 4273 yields -0.05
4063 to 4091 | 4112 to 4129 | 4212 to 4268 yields 0.00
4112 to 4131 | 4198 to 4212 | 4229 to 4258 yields 0.00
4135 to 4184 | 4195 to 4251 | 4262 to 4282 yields -0.05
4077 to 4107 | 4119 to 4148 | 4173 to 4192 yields 0.03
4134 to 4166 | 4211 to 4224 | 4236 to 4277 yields -0.04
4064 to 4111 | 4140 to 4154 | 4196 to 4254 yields 0.05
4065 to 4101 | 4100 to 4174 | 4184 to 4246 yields 0.09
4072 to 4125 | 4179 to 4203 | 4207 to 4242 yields -0.02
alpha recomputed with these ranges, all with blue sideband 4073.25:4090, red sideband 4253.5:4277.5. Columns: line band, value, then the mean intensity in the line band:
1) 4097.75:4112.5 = 1.8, 50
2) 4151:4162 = 1.2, 50.7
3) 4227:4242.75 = -0.3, 57.8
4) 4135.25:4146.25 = 0.5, 54.4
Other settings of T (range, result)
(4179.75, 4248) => 78.43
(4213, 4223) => 63.78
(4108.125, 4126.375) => 64.76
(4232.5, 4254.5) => 69.31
